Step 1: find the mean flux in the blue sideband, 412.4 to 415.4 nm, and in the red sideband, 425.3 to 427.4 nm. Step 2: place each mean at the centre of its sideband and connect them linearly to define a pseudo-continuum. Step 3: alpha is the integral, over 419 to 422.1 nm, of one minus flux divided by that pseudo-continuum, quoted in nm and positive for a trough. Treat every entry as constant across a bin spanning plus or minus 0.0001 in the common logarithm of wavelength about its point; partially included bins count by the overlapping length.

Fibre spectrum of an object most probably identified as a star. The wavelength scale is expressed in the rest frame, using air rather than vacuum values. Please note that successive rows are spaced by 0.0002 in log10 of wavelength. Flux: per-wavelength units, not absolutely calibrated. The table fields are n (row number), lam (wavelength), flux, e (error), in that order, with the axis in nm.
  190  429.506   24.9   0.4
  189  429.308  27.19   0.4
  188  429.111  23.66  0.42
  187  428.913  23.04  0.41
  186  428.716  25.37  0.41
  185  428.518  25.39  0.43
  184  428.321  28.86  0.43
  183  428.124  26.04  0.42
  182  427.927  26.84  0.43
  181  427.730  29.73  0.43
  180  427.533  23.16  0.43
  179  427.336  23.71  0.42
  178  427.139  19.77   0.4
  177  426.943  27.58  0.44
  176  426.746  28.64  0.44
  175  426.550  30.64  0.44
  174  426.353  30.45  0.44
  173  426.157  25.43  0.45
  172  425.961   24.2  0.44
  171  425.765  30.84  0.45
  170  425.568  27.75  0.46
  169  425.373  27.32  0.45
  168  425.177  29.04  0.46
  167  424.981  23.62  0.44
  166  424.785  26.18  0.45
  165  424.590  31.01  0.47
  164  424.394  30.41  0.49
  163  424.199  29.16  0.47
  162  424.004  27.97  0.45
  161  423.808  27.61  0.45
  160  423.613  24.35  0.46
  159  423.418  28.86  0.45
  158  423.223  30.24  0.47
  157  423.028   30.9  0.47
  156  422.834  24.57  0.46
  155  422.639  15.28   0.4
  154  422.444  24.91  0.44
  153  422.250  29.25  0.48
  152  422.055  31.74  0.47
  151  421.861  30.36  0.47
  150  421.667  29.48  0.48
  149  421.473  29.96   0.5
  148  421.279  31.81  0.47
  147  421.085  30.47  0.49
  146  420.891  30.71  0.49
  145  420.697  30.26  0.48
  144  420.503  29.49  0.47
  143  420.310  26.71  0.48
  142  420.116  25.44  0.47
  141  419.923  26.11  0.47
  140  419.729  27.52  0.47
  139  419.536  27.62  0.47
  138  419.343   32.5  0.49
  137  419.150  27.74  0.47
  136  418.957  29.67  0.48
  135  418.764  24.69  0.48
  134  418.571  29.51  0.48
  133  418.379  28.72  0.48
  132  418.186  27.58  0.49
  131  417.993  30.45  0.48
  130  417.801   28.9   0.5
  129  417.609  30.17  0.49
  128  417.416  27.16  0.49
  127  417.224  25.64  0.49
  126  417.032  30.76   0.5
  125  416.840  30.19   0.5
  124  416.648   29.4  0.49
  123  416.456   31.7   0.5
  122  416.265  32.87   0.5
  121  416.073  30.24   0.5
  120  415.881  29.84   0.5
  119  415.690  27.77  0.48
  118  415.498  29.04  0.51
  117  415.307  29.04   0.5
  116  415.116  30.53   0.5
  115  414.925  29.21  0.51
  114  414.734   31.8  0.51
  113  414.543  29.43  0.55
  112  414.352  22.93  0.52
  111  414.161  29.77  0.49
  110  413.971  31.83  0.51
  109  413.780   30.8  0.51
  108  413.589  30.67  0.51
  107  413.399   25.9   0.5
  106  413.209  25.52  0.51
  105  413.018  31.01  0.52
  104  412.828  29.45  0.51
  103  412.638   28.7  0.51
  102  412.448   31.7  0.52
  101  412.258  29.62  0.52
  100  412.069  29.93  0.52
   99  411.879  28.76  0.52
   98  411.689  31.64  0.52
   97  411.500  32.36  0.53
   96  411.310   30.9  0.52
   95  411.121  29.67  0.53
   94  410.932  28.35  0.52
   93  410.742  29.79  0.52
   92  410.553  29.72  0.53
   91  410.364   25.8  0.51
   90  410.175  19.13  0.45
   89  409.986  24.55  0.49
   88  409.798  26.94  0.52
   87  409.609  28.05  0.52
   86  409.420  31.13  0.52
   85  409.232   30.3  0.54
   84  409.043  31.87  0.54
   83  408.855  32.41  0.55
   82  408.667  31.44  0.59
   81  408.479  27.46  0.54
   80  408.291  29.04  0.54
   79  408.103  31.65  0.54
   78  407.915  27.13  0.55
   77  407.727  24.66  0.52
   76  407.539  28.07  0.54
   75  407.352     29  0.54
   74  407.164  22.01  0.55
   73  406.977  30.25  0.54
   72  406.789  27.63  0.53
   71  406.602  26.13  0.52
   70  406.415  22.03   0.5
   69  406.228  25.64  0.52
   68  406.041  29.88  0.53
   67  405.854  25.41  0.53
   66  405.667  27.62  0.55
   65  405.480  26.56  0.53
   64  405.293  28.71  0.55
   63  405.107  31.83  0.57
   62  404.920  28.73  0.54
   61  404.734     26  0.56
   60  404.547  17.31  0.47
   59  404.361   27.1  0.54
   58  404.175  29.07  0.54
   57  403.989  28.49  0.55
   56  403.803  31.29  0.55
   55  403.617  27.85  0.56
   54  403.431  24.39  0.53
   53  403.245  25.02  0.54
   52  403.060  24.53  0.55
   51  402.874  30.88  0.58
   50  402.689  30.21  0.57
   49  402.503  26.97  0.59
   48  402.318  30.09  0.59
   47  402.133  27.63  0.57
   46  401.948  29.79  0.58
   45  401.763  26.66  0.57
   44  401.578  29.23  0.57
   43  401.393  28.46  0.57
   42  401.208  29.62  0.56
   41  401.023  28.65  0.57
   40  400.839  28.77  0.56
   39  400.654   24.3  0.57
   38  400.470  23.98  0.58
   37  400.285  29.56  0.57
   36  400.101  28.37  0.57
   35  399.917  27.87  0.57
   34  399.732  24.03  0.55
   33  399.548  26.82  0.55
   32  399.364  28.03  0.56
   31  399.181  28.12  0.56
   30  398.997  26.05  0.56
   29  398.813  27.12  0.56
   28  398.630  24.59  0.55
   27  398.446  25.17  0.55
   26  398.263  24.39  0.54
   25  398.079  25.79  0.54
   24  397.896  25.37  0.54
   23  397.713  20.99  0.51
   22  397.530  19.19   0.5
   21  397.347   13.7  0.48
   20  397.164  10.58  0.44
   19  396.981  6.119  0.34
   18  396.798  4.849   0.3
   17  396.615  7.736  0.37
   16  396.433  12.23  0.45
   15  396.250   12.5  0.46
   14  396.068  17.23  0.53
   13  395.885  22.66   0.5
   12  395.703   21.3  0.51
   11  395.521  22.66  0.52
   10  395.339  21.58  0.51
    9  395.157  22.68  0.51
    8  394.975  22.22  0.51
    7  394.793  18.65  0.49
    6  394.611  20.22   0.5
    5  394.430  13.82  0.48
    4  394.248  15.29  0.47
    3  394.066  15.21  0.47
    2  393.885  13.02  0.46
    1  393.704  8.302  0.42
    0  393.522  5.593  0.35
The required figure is -0.13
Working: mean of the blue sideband 29.2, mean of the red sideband 27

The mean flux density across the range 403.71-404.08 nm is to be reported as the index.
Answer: 29.9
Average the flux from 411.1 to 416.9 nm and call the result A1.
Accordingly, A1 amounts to 29.7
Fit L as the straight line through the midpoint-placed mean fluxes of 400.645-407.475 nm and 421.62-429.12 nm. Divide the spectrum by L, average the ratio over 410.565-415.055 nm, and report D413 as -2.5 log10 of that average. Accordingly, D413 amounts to -0.09 mag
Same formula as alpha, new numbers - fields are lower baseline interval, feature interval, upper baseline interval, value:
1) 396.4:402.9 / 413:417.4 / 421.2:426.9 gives -0.46 nm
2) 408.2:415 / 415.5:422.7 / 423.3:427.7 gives -0.18 nm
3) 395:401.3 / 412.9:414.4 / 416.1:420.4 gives -0.09 nm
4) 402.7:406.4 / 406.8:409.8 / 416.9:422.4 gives -0.14 nm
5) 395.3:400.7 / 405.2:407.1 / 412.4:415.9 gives -0.13 nm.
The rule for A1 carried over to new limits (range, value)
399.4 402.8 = 27.9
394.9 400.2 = 20.7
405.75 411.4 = 27.9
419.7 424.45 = 28.1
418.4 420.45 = 27.8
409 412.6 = 28.9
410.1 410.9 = 26.4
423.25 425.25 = 27.9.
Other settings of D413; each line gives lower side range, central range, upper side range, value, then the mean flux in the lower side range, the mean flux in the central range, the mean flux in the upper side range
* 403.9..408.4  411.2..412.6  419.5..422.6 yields -0.11 mag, 27.1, 30.6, 28.6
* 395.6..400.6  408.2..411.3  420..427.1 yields -0.18 mag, 21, 28.5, 28.1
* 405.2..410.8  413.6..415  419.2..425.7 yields -0.06 mag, 27.7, 29.5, 28.1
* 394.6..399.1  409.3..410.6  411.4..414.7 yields 0.04 mag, 19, 26.4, 29.5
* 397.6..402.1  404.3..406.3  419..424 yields 0.01 mag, 26.7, 26.8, 28.2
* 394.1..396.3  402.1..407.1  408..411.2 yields -0.08 mag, 19.3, 27.3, 28.7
